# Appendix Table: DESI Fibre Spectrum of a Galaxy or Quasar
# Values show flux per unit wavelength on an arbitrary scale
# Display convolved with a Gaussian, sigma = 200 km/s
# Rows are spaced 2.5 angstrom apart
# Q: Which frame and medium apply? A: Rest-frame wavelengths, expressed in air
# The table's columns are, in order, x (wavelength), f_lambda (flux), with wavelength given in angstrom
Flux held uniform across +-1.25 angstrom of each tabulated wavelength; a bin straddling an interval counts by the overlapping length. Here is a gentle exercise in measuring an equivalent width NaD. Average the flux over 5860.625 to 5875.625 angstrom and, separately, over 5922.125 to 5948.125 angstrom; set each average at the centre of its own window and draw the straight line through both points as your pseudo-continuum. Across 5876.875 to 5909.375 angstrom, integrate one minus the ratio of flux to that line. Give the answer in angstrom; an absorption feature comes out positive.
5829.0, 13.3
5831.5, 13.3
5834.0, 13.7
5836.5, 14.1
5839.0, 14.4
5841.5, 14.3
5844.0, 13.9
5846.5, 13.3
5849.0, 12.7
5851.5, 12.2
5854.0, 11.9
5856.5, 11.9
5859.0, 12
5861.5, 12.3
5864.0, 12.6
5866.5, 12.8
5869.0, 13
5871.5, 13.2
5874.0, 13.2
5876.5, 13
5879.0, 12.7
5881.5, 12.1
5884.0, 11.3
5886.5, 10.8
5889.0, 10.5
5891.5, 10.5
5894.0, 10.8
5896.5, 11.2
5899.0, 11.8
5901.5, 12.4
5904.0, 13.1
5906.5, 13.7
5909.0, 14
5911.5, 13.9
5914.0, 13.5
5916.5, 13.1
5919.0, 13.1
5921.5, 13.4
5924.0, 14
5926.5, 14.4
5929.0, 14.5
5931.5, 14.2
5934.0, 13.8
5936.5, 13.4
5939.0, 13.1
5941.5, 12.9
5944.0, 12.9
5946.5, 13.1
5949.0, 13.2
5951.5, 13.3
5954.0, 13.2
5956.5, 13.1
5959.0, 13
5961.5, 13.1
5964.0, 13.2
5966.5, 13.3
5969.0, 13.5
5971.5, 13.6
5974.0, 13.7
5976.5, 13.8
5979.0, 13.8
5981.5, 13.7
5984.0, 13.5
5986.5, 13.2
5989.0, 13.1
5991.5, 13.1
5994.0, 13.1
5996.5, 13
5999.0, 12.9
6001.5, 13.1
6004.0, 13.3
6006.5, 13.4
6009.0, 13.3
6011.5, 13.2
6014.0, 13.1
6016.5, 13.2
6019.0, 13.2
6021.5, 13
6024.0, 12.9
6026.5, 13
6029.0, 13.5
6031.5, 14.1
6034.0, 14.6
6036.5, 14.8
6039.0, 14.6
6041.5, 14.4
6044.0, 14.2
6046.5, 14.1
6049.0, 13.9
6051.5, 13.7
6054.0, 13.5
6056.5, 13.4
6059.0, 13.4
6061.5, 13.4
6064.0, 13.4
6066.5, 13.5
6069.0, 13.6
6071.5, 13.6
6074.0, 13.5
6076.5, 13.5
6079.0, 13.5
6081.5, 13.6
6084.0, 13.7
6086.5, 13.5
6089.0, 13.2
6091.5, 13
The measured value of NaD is 3.12 angstrom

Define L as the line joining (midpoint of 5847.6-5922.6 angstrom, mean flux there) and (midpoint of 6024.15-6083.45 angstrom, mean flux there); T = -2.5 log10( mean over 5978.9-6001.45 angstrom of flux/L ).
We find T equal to 0.00 mag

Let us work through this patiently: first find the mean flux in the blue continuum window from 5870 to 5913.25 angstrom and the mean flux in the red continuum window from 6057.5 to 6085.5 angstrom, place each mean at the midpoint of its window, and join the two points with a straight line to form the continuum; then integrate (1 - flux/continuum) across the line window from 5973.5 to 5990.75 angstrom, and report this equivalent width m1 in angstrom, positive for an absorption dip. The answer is -0.84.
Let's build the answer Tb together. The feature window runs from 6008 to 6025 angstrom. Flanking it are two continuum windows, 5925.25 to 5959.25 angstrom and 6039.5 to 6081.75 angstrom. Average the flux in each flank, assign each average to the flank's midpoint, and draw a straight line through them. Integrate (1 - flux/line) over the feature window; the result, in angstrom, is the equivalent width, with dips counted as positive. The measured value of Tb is 0.6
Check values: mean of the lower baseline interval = 13.4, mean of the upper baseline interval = 13.7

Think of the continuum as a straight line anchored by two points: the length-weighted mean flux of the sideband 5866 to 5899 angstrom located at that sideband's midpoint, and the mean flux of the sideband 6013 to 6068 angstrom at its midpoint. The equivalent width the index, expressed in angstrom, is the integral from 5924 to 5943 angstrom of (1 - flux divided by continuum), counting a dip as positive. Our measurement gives -2.0 angstrom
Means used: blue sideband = 11.9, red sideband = 13.7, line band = 13.8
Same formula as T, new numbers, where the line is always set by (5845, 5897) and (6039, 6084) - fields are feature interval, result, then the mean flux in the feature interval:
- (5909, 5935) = -0.10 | 13.8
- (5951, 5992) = -0.04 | 13.4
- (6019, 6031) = 0.02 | 13.2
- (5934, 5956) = -0.04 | 13.2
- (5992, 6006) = 0.01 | 13.1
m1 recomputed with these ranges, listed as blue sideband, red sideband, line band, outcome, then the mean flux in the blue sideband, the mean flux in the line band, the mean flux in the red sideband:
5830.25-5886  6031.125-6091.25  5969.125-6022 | 0.7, 12.9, 13.3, 13.8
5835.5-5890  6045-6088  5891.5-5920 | 0.4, 12.6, 12.7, 13.6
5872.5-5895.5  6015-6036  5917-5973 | -4.4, 11.7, 13.4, 13.5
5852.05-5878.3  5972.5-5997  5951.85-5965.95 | 0.1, 12.6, 13.1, 13.4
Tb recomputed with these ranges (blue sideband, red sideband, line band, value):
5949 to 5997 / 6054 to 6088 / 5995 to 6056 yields -0.7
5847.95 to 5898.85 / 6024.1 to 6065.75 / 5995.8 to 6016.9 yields 0.4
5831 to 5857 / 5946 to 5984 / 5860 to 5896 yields 3.4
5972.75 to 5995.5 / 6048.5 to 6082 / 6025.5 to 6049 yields -1.1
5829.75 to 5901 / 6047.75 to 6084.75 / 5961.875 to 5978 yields -0.6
